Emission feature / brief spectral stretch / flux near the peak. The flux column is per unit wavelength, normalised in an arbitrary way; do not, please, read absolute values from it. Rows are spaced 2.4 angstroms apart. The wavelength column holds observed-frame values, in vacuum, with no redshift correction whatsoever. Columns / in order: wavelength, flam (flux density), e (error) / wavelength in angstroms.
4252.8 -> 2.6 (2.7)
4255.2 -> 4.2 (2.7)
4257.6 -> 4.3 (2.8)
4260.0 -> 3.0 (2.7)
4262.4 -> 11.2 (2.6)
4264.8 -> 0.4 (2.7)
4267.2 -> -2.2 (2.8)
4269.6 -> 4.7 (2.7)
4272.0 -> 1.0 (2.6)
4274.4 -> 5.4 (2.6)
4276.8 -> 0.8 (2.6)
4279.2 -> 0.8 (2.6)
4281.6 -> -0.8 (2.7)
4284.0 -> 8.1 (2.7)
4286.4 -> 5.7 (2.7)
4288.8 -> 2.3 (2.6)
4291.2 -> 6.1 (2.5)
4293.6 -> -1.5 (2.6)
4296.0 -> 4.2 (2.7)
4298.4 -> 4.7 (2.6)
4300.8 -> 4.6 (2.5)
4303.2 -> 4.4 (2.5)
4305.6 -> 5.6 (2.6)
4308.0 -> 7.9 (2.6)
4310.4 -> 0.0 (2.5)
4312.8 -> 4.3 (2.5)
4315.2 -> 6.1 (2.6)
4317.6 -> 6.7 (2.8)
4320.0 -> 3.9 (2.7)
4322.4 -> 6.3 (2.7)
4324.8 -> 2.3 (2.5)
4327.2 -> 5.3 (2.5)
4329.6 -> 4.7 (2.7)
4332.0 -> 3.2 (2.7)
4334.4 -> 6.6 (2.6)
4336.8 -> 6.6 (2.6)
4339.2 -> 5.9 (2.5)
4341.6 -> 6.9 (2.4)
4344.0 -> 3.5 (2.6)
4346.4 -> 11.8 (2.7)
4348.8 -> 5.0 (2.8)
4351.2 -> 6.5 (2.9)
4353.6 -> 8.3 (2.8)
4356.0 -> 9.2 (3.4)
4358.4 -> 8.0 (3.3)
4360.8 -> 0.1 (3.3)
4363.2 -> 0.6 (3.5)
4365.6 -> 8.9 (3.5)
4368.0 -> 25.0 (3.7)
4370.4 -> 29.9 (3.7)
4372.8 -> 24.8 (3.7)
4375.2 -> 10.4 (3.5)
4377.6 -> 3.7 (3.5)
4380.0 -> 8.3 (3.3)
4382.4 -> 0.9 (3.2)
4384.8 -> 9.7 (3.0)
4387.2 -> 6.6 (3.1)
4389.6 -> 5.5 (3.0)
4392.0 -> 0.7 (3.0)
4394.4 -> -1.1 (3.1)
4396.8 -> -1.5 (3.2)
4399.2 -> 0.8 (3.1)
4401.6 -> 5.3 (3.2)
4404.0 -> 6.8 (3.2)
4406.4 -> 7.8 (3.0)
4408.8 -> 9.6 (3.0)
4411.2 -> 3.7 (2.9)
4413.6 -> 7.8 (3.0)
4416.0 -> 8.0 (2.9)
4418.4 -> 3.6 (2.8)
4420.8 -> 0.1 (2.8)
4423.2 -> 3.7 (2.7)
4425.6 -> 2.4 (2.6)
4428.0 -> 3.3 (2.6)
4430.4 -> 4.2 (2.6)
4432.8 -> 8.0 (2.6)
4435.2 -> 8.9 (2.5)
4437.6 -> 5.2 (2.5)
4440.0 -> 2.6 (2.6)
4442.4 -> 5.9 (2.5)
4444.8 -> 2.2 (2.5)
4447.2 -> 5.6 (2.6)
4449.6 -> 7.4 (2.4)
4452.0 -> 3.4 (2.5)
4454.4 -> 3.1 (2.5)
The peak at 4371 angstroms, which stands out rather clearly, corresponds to [O II] 3727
